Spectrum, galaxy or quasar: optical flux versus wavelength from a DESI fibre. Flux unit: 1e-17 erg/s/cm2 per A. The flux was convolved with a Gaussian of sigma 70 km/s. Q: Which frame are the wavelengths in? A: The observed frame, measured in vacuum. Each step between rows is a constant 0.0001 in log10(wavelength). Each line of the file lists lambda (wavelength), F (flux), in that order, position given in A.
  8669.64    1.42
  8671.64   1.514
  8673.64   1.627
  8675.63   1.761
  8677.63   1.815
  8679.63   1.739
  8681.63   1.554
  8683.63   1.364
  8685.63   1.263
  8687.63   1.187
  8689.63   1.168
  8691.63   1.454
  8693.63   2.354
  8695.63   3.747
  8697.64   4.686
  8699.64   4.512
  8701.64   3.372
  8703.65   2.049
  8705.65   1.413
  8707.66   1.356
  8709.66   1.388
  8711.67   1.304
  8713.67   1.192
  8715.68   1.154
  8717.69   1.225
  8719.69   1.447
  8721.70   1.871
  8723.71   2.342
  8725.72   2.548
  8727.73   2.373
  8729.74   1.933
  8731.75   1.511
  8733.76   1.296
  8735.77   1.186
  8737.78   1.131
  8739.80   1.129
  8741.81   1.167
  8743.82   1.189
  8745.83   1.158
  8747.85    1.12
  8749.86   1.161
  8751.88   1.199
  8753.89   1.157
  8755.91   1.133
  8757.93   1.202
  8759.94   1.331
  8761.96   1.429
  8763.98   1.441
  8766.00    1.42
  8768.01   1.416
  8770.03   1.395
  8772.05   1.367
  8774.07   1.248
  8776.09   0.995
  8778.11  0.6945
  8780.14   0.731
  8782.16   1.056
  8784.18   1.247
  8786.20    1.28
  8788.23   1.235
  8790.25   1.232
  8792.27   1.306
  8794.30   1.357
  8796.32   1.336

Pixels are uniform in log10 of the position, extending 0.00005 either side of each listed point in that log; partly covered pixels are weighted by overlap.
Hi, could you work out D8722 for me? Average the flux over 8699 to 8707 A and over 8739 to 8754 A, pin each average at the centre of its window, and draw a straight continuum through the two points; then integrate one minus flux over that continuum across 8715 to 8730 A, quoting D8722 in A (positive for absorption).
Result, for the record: 0.7 A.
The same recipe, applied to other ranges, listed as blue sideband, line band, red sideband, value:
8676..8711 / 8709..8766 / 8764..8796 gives 8.2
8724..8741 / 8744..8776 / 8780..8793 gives 3.2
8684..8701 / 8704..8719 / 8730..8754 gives 5.2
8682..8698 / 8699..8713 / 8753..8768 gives -1.7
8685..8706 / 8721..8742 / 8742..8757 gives -0.7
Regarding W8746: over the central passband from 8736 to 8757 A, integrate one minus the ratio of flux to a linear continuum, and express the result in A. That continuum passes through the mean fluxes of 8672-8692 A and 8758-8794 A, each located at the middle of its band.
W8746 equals 2.5 A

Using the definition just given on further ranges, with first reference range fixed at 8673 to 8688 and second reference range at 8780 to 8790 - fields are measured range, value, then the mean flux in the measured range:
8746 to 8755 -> 0.88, 1.16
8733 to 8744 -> 1.24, 1.18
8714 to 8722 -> 0.23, 1.37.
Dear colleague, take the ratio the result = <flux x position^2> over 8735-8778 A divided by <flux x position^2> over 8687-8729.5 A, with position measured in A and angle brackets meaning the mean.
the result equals 0.6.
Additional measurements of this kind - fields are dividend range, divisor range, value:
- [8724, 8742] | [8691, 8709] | 0.59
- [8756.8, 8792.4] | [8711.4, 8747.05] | 0.82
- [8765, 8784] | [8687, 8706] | 0.44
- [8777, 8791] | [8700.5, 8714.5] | 0.62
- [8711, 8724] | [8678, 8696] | 0.87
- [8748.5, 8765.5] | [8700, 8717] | 0.73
